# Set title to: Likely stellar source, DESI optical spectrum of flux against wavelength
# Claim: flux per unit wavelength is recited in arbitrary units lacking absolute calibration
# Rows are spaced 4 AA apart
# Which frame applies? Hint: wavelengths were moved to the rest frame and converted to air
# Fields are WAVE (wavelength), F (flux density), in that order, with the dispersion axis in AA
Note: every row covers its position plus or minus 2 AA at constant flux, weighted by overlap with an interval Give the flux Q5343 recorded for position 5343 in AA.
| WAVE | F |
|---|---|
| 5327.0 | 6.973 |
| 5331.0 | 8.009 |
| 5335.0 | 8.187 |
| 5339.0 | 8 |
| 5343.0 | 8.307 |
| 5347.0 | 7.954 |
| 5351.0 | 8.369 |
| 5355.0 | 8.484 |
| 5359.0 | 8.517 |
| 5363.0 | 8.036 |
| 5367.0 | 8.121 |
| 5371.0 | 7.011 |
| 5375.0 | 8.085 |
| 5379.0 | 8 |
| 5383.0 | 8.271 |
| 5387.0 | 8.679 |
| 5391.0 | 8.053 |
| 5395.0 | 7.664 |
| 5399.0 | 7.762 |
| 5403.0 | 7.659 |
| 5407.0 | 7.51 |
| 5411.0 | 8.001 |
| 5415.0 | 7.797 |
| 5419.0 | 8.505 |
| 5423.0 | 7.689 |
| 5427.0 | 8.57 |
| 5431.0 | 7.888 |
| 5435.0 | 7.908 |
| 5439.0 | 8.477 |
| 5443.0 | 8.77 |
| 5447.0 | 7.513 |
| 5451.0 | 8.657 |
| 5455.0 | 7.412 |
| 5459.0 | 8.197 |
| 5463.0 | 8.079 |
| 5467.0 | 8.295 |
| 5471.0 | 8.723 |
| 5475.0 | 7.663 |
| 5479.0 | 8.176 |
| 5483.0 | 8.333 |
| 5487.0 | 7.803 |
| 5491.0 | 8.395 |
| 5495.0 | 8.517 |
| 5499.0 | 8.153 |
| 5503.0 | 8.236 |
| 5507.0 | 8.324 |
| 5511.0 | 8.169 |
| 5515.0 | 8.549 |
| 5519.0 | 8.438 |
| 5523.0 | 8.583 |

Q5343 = 8.307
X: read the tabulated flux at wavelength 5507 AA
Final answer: 8.324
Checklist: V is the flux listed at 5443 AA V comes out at 8.77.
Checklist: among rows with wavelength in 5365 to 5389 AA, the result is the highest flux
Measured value 8.679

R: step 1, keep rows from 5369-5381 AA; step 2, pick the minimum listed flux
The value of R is 7.011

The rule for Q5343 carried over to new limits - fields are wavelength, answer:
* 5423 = 7.689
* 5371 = 7.011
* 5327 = 6.973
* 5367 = 8.121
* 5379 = 8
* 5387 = 8.679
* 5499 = 8.153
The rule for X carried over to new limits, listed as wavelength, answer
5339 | 8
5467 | 8.295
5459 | 8.197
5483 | 8.333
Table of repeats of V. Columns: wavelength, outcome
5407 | 7.51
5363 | 8.036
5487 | 7.803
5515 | 8.549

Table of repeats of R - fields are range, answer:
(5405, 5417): 7.51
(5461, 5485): 7.663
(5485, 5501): 7.803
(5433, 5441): 7.908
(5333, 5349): 7.954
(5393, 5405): 7.659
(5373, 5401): 7.664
